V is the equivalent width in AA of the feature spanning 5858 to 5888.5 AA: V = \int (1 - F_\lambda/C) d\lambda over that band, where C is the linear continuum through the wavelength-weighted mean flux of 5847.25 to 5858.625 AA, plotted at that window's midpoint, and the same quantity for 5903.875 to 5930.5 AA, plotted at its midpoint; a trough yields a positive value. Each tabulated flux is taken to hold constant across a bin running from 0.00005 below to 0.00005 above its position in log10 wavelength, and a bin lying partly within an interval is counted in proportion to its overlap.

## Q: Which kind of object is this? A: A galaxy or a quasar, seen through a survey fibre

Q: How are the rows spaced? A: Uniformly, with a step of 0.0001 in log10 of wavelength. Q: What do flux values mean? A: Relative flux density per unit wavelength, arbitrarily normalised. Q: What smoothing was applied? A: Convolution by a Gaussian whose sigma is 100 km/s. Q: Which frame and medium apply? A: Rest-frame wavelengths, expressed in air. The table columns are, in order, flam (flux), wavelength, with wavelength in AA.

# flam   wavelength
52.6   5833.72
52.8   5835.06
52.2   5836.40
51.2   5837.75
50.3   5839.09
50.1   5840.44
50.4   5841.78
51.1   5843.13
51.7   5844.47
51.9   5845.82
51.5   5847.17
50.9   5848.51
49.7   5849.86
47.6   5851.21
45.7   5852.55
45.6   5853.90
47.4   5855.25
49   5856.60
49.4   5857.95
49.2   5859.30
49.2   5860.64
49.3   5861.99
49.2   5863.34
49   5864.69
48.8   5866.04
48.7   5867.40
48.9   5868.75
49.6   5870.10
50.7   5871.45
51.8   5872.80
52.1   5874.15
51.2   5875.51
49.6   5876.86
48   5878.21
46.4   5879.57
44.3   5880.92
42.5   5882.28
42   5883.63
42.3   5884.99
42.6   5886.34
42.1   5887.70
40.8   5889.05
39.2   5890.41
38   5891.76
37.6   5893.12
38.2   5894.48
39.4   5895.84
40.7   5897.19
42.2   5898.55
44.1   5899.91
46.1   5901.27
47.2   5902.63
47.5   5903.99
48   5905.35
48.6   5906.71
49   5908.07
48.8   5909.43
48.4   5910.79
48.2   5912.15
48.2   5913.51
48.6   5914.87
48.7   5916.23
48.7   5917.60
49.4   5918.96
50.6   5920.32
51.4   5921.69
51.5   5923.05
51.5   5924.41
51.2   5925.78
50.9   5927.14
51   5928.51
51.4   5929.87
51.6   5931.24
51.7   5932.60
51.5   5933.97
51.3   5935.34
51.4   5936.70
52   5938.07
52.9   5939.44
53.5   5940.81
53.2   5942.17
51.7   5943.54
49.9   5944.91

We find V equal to 0.7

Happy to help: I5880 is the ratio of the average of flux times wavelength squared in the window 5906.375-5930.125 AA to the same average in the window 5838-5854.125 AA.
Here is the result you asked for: 1.0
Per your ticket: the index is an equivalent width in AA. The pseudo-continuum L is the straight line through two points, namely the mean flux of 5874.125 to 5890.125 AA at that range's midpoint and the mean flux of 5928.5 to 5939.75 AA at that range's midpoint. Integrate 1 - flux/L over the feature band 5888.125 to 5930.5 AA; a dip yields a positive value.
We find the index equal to 1.67 AA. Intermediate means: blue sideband 44.9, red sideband 51.6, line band 46.6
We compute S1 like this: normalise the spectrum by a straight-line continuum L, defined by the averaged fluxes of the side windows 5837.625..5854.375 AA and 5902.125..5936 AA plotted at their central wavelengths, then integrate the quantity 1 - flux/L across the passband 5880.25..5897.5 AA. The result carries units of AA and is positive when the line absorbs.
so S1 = 3.1 AA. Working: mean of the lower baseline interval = 49.8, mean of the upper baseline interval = 49.8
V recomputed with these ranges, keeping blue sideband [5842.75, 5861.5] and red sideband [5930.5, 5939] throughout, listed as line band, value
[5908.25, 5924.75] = 0.53 AA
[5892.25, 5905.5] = 2.03 AA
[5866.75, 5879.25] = -0.03 AA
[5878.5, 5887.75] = 1.23 AA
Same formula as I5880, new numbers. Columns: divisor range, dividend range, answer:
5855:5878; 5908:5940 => 1.04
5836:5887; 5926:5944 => 1.09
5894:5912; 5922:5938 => 1.14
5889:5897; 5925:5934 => 1.34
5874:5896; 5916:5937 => 1.20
